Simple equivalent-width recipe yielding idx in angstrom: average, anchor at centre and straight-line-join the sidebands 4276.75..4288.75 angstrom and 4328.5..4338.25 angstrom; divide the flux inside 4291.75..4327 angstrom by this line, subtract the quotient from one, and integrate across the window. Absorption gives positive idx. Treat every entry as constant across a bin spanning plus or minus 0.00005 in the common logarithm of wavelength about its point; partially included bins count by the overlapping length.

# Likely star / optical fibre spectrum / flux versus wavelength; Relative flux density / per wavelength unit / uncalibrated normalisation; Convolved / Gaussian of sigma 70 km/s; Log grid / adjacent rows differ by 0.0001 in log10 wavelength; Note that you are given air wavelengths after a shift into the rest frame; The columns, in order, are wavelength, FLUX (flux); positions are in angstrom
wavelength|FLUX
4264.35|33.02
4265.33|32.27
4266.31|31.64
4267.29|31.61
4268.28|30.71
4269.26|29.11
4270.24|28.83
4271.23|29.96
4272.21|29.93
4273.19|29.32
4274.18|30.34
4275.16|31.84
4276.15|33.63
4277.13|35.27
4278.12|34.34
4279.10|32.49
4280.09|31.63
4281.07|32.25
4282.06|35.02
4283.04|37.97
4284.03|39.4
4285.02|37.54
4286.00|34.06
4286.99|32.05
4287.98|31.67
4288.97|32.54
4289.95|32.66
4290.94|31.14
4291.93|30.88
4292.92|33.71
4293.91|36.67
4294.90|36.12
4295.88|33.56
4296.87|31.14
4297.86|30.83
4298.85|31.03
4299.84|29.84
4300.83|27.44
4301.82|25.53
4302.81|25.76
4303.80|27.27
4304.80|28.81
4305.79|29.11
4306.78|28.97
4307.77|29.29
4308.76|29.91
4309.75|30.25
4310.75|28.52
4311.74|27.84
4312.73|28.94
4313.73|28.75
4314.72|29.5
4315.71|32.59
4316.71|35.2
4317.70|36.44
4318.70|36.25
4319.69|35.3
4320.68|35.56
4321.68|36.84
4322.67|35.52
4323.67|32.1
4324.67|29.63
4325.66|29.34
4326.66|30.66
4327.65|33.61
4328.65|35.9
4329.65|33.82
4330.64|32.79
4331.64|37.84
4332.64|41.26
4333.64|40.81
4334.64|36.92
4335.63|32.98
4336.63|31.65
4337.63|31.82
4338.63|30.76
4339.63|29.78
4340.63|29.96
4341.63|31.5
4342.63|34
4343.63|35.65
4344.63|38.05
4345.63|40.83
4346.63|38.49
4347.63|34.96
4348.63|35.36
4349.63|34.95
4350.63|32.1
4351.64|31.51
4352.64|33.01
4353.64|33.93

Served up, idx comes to 3.8 angstrom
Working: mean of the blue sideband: 34.4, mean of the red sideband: 35.5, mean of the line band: 31.3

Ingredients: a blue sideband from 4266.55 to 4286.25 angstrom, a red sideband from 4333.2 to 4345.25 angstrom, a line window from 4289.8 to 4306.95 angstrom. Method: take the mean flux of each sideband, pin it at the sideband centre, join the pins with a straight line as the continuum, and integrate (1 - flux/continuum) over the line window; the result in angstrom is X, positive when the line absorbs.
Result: 1.3 angstrom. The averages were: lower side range 32.7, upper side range 33.7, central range 30.6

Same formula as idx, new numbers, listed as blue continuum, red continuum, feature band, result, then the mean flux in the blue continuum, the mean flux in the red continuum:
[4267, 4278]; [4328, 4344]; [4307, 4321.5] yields 0.6 angstrom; 31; 34.2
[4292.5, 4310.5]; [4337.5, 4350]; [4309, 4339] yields -0.8 angstrom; 30.2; 34.4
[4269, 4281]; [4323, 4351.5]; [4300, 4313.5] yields 1.9 angstrom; 31.5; 34.2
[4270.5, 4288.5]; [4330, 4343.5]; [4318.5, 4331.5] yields 0.1 angstrom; 33.2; 34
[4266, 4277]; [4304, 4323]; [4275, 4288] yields -1.4 angstrom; 30.8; 31.7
